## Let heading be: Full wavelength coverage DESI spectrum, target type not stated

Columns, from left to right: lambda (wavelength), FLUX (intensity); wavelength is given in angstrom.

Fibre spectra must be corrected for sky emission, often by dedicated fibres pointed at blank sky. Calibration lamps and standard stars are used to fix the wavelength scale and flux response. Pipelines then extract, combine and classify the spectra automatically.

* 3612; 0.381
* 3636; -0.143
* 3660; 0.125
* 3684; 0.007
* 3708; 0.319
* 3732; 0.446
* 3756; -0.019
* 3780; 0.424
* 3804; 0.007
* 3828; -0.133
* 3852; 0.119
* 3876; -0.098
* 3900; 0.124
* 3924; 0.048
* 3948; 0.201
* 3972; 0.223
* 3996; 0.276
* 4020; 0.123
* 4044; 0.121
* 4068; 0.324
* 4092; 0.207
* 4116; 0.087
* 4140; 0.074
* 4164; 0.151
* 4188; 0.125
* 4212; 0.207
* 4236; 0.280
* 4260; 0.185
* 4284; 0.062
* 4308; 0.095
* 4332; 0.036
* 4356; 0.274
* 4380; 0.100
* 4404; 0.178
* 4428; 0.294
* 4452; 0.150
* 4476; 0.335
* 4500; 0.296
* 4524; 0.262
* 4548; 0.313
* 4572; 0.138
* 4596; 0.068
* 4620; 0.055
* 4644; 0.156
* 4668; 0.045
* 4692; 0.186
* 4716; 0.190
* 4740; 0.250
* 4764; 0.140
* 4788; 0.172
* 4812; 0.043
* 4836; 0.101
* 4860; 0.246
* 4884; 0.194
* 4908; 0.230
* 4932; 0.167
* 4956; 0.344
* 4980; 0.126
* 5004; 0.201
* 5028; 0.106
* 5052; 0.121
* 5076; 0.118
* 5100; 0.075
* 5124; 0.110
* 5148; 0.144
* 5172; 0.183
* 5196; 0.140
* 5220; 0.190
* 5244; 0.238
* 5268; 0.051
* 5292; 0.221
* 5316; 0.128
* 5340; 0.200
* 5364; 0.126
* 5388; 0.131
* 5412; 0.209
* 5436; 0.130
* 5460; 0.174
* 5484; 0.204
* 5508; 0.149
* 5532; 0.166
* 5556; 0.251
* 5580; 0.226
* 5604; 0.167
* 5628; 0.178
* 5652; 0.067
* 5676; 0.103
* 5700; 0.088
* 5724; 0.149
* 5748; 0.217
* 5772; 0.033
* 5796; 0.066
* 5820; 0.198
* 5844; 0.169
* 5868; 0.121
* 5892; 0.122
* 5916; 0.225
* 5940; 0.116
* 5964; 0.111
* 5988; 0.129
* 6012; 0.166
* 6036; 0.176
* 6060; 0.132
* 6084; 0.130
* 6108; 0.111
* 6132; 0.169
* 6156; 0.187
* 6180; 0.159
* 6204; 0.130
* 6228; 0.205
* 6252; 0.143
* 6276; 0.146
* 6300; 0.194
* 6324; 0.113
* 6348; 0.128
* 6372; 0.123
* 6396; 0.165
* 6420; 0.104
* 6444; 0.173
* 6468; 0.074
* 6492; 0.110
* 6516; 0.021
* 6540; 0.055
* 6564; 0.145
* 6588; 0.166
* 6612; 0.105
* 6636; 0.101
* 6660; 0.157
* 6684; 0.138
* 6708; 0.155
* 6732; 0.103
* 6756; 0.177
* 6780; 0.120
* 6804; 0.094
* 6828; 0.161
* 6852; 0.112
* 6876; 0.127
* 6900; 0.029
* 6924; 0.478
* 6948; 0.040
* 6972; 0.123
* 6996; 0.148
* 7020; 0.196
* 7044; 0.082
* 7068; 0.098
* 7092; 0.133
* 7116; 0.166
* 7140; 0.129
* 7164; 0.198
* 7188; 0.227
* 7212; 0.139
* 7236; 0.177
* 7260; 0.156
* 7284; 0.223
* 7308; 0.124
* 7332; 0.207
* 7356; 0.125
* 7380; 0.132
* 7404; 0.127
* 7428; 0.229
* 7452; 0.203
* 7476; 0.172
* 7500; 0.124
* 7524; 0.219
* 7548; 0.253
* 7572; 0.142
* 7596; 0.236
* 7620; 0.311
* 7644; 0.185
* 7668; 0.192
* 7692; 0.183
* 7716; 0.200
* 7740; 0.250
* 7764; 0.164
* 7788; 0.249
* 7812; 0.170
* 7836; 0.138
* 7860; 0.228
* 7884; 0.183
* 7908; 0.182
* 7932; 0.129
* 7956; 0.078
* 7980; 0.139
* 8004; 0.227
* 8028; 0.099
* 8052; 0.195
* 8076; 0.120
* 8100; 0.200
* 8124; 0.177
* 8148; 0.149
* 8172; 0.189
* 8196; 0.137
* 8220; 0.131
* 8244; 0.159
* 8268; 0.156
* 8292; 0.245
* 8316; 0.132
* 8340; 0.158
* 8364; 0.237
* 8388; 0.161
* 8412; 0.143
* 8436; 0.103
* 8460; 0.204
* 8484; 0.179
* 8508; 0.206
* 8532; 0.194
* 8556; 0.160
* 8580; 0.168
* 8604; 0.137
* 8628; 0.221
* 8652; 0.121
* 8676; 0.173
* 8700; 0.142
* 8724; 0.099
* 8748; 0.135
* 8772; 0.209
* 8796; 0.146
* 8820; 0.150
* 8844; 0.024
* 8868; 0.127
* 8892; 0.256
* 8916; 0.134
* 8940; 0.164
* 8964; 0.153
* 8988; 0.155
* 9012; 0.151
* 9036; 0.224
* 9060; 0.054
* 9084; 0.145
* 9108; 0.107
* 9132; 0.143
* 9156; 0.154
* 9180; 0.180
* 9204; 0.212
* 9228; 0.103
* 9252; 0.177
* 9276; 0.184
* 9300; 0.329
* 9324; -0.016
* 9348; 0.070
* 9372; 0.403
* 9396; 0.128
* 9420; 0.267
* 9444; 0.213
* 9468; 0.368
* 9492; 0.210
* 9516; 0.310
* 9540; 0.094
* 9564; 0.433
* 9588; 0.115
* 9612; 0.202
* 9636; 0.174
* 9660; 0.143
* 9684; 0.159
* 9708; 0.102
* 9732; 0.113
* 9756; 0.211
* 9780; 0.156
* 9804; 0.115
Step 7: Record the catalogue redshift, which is 0.86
